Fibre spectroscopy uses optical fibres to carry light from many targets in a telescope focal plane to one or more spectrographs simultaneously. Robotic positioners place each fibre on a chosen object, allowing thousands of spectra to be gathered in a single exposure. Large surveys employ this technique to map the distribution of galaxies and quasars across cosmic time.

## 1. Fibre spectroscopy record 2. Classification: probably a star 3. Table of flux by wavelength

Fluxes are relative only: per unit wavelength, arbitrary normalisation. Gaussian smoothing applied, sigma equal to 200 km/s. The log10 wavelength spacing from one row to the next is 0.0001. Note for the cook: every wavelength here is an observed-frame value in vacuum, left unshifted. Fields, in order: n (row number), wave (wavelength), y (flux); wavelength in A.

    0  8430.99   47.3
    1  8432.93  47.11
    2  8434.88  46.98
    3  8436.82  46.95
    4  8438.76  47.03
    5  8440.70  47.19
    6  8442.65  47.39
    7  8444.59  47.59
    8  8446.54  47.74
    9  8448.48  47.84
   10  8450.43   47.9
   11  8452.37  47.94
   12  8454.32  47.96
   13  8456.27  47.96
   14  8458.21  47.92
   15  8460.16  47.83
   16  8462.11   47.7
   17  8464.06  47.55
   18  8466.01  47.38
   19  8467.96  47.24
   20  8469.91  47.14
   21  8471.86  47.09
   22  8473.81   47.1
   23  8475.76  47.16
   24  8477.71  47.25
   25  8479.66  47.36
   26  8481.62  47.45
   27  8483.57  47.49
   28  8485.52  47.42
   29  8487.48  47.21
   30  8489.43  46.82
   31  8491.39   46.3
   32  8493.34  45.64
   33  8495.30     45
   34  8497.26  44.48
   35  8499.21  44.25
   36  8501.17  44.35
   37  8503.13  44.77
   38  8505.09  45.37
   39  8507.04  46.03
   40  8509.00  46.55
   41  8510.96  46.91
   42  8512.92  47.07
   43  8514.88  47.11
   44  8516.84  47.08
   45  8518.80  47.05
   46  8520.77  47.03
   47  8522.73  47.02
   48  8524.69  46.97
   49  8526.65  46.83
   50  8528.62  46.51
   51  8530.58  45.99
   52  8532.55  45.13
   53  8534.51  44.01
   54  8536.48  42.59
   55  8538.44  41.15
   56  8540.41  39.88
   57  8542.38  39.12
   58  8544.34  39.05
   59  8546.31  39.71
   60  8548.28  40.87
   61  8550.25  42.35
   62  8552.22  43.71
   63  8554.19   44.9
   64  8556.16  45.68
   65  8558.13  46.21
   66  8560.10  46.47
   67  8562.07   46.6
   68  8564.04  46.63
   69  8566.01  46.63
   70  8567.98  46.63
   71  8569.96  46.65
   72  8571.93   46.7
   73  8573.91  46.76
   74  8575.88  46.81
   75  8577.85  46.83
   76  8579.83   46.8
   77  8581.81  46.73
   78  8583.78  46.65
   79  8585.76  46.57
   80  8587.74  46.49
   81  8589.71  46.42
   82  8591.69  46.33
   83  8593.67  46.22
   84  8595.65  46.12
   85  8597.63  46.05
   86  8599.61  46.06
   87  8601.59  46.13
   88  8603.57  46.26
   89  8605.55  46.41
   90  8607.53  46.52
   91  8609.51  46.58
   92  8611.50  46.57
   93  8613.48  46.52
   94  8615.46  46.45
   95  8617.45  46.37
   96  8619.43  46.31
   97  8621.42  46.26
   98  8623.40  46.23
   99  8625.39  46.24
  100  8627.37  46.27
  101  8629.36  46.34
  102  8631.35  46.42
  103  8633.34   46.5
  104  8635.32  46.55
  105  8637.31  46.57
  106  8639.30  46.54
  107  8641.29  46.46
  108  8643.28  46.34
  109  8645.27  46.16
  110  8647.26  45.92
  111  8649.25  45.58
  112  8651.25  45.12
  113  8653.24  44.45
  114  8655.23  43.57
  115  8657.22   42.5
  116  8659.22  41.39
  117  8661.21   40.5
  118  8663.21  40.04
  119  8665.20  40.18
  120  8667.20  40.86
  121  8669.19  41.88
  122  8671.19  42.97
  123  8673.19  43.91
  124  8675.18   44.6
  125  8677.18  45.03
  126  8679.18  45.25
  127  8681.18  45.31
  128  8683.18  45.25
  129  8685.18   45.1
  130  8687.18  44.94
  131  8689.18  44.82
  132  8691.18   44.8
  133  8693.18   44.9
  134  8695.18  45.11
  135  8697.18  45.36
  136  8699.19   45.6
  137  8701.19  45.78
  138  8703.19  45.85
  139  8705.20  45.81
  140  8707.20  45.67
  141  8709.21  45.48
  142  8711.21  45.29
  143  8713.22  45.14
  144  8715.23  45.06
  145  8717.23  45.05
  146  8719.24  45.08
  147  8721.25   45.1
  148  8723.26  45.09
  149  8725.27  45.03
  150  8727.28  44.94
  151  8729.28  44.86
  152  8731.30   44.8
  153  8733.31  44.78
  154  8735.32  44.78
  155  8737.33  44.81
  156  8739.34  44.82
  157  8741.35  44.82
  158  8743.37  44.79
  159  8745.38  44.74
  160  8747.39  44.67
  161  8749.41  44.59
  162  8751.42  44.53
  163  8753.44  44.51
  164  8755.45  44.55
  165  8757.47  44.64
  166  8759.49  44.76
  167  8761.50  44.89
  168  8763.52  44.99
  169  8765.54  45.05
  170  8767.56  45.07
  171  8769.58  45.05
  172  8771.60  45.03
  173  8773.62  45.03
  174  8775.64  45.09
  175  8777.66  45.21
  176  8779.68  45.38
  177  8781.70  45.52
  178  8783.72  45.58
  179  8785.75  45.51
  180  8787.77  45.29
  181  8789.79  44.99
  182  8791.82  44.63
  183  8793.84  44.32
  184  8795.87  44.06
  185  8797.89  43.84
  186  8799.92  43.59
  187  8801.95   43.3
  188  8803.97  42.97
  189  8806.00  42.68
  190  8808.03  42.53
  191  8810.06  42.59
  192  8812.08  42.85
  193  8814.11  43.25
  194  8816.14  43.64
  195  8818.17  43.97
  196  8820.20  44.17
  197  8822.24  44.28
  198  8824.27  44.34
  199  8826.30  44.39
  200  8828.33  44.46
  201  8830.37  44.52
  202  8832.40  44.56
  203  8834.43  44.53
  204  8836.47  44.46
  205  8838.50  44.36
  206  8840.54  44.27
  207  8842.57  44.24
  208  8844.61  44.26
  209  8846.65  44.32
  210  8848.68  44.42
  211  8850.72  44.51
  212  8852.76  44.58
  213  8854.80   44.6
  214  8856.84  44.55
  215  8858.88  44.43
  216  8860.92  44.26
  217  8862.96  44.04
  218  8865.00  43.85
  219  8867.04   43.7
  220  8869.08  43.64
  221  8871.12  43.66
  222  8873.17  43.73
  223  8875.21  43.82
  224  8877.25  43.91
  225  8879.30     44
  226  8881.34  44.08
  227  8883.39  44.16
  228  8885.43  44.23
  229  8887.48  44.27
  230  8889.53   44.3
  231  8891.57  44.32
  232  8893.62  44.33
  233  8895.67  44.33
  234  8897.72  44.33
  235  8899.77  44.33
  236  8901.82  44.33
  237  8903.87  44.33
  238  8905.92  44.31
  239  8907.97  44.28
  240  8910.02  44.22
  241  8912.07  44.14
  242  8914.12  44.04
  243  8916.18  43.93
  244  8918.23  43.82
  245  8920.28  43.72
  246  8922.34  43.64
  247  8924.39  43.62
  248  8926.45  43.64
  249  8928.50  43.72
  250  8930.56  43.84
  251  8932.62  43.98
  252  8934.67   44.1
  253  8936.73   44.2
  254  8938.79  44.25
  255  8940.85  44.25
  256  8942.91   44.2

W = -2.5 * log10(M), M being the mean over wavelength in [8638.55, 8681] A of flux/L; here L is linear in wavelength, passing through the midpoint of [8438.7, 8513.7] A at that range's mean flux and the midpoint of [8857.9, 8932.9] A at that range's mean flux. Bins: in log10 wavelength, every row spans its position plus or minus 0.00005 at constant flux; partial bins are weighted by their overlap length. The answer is 0.04 mag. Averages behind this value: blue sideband 46.9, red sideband 44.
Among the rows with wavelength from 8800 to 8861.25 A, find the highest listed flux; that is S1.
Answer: 44.6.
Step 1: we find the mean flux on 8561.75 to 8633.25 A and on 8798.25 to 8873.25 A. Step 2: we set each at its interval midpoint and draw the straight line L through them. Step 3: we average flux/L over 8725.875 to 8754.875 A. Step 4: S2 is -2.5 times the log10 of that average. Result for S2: 0.00 mag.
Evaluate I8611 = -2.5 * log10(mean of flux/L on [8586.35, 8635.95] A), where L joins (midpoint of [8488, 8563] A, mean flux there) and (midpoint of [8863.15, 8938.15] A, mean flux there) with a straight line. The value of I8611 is -0.04 mag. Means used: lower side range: 44.8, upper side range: 44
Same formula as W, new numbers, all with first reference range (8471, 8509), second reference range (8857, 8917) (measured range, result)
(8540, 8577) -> 0.036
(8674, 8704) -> 0.000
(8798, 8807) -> 0.034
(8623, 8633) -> -0.018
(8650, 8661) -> 0.052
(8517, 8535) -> -0.007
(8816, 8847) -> 0.003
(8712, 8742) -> 0.001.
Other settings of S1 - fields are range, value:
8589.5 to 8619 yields 46.58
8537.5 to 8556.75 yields 45.68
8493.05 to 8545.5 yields 47.11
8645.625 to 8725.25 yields 45.92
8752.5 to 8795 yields 45.58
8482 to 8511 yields 47.49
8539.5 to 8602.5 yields 46.83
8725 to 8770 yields 45.07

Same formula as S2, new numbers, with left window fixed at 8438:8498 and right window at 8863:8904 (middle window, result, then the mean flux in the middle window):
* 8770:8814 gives 0.01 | 44.3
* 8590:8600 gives 0.00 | 46.2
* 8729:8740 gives 0.01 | 44.8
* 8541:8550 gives 0.17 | 39.9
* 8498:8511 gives 0.04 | 45.4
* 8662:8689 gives 0.05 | 43.5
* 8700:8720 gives 0.00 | 45.4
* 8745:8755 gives 0.01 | 44.6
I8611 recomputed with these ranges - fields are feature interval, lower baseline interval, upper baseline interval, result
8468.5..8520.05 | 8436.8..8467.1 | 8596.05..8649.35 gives 0.02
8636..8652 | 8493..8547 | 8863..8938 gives -0.04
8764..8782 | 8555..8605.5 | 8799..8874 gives -0.01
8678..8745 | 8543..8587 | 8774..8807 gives -0.01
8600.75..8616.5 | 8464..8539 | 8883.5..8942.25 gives -0.02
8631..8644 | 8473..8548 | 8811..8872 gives -0.04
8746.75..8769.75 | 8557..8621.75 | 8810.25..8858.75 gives 0.00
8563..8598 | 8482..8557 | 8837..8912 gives -0.04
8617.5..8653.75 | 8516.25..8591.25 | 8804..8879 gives -0.03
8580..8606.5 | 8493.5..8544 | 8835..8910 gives -0.04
